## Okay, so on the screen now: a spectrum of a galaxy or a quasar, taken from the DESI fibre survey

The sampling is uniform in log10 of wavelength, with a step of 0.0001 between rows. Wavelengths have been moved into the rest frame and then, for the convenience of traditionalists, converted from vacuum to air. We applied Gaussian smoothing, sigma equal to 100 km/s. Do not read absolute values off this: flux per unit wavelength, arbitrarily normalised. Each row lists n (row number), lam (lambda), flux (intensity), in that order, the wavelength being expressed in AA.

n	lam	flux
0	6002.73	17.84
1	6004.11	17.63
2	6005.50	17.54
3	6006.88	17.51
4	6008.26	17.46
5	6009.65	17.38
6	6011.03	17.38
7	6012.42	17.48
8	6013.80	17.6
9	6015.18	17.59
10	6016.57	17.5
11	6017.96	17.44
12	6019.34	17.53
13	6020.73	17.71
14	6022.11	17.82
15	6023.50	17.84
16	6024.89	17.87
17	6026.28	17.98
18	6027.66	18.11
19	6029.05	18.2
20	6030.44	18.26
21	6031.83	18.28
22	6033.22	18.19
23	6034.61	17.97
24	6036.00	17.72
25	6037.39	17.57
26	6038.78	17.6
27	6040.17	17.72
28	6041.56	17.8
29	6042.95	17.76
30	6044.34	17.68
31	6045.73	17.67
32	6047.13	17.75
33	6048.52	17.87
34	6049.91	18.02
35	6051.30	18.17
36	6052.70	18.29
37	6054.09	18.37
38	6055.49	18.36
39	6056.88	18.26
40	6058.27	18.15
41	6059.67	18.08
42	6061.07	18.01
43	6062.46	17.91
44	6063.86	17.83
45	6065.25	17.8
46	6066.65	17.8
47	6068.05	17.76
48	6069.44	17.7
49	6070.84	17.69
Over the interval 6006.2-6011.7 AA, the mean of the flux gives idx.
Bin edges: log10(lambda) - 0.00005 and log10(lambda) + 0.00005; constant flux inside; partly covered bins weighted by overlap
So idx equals 17.4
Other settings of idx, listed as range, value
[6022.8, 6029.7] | 18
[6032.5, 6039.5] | 17.8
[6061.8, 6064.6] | 17.9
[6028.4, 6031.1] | 18.2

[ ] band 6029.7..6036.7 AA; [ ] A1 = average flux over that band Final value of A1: 18.1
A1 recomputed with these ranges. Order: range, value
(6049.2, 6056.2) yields 18.2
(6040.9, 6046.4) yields 17.7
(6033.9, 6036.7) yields 17.8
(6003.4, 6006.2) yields 17.6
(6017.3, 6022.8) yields 17.7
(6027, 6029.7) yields 18.1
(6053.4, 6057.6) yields 18.3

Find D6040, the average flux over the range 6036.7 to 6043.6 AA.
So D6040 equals 17.7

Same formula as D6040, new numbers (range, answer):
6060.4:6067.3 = 17.9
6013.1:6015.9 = 17.6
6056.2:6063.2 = 18.1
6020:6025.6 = 17.8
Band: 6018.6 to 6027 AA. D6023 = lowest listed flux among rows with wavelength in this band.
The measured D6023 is 17.53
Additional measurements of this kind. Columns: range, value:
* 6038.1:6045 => 17.6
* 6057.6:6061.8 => 18.01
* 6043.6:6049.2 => 17.67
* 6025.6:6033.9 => 17.98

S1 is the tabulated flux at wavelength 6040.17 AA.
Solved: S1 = 17.72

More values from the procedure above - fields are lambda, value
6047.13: 17.75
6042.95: 17.76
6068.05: 17.76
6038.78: 17.6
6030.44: 18.26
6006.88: 17.51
